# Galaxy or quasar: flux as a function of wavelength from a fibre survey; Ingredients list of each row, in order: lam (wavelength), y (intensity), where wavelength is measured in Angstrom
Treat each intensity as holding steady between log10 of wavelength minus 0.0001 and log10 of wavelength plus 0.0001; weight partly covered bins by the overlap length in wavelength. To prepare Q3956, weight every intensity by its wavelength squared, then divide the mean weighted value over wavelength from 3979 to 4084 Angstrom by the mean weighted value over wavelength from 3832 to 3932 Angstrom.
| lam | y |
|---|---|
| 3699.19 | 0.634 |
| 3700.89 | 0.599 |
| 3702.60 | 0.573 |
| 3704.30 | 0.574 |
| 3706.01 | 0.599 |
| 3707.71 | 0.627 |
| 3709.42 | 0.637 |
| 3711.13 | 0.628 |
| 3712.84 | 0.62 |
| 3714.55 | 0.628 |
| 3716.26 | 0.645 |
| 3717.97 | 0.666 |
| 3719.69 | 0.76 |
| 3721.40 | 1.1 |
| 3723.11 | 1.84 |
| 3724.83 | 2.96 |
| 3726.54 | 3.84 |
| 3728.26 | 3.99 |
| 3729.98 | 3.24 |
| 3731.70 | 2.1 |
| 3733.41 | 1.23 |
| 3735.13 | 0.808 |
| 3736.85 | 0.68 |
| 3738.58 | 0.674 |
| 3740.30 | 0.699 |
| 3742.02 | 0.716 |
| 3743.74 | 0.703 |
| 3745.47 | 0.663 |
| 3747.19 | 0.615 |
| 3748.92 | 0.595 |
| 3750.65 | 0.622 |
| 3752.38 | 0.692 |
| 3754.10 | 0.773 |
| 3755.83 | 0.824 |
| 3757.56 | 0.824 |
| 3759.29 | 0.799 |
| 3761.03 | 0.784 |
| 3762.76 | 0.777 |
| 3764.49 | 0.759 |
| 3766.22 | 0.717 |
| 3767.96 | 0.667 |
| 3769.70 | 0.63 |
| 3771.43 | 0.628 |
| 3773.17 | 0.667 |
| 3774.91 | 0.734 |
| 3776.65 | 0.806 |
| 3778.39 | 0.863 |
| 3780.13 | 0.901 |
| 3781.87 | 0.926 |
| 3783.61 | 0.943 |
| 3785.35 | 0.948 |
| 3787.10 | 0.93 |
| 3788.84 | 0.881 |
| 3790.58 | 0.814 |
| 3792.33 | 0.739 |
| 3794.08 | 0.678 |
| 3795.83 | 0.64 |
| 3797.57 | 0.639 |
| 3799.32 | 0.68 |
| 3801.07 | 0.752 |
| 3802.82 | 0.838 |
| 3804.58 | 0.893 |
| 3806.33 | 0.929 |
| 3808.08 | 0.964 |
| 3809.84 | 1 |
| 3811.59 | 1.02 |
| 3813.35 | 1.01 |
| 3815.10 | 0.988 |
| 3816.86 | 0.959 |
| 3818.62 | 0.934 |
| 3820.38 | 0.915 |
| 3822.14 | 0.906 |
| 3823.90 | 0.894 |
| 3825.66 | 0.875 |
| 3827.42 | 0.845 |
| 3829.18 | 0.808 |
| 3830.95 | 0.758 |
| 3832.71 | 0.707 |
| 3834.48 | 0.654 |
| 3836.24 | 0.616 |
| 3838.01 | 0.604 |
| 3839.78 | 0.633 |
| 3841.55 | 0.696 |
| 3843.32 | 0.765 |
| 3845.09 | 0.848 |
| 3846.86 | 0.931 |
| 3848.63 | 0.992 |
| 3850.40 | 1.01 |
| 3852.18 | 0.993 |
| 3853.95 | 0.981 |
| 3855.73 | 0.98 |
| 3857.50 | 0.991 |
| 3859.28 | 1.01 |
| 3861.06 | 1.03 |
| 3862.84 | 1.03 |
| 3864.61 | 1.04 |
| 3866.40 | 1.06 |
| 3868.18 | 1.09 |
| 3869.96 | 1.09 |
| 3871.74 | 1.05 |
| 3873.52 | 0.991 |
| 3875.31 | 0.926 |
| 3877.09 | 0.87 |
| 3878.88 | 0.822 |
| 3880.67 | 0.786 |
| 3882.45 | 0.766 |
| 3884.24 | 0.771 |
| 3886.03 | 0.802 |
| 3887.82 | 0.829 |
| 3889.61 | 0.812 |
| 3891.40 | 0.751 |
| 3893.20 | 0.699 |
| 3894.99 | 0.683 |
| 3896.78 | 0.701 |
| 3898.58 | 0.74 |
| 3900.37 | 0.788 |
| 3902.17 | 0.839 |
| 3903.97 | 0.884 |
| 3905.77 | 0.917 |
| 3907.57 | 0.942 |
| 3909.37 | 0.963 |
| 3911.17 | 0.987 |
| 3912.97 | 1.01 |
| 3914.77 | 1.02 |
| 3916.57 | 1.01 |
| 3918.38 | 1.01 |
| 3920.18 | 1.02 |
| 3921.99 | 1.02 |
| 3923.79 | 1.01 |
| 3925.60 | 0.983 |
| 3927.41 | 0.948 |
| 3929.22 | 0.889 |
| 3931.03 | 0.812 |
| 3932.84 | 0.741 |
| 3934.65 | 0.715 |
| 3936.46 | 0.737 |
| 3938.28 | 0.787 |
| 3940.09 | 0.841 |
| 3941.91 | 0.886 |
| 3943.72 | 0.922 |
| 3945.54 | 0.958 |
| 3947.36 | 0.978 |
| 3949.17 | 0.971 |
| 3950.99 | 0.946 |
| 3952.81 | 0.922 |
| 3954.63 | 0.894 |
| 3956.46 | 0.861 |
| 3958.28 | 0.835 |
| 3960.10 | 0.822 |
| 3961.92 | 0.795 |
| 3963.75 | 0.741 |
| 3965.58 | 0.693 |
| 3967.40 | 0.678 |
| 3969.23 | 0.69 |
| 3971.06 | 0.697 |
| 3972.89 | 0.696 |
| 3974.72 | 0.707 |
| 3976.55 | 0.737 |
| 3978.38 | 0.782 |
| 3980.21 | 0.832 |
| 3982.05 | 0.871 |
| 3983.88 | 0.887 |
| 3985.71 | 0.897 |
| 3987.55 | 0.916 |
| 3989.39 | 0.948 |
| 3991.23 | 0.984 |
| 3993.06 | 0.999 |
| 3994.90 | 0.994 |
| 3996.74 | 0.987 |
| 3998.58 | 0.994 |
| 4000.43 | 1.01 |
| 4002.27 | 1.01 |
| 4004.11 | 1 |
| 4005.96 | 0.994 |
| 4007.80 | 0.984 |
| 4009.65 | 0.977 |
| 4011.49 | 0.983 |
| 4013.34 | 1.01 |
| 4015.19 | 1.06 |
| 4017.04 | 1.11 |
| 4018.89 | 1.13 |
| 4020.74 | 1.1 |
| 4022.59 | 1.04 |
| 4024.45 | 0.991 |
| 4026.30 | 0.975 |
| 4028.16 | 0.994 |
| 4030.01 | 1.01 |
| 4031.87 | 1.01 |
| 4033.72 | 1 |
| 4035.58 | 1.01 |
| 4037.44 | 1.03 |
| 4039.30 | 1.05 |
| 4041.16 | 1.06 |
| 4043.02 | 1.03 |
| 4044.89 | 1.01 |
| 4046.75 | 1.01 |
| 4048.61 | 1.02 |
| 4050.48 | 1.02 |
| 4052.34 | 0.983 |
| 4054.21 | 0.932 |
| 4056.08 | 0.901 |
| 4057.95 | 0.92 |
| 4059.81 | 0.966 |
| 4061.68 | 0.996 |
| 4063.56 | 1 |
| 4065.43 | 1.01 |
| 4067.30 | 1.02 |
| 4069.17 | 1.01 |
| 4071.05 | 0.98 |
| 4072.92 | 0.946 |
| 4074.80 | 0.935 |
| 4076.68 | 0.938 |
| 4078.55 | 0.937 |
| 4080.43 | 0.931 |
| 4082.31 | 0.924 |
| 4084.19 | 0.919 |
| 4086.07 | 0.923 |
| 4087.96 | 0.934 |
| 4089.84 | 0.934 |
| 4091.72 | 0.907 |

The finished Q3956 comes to 1.19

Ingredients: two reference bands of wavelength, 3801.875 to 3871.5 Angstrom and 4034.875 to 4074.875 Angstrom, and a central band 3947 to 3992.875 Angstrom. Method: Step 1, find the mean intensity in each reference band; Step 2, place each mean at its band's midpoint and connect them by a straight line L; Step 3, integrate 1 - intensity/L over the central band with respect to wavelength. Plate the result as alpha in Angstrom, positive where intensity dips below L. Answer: 6.1 Angstrom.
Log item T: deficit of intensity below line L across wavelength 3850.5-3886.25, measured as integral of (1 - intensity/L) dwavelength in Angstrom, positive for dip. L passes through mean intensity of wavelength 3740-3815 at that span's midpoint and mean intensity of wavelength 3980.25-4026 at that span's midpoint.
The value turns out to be -3.7 Angstrom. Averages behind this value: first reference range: 0.787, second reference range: 0.992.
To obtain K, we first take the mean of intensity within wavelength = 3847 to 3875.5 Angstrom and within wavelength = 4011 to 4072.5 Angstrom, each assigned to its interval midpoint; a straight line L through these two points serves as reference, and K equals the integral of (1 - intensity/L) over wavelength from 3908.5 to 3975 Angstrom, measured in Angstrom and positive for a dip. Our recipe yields 9.4 Angstrom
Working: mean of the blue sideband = 1.02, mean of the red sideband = 1.01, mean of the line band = 0.871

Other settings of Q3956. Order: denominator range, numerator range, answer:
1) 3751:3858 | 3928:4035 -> 1.20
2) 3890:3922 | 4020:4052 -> 1.23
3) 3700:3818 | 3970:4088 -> 1.15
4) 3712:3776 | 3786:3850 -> 0.79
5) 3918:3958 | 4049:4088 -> 1.14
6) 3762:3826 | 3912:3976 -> 1.12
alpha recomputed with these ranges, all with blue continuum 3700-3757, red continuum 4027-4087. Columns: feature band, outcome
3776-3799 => 5.7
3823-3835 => 3.1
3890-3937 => 7.3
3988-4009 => 0.3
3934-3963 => 4.5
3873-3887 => 2.9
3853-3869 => 0.6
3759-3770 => 3.7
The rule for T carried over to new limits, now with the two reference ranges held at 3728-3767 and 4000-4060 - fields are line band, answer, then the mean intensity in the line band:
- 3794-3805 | 3.1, 0.729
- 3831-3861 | 5.0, 0.842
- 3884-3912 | 5.3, 0.82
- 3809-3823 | 0.6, 0.967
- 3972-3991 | 3.3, 0.833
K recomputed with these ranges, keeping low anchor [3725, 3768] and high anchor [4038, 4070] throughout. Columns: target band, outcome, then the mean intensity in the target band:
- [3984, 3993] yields 0.9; 0.938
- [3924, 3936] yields 2.5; 0.853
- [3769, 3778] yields 3.6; 0.703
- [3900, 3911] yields 1.9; 0.9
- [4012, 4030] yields -0.4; 1.04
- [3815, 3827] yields 2.4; 0.917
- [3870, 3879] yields 1.2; 0.956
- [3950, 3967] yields 3.6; 0.83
